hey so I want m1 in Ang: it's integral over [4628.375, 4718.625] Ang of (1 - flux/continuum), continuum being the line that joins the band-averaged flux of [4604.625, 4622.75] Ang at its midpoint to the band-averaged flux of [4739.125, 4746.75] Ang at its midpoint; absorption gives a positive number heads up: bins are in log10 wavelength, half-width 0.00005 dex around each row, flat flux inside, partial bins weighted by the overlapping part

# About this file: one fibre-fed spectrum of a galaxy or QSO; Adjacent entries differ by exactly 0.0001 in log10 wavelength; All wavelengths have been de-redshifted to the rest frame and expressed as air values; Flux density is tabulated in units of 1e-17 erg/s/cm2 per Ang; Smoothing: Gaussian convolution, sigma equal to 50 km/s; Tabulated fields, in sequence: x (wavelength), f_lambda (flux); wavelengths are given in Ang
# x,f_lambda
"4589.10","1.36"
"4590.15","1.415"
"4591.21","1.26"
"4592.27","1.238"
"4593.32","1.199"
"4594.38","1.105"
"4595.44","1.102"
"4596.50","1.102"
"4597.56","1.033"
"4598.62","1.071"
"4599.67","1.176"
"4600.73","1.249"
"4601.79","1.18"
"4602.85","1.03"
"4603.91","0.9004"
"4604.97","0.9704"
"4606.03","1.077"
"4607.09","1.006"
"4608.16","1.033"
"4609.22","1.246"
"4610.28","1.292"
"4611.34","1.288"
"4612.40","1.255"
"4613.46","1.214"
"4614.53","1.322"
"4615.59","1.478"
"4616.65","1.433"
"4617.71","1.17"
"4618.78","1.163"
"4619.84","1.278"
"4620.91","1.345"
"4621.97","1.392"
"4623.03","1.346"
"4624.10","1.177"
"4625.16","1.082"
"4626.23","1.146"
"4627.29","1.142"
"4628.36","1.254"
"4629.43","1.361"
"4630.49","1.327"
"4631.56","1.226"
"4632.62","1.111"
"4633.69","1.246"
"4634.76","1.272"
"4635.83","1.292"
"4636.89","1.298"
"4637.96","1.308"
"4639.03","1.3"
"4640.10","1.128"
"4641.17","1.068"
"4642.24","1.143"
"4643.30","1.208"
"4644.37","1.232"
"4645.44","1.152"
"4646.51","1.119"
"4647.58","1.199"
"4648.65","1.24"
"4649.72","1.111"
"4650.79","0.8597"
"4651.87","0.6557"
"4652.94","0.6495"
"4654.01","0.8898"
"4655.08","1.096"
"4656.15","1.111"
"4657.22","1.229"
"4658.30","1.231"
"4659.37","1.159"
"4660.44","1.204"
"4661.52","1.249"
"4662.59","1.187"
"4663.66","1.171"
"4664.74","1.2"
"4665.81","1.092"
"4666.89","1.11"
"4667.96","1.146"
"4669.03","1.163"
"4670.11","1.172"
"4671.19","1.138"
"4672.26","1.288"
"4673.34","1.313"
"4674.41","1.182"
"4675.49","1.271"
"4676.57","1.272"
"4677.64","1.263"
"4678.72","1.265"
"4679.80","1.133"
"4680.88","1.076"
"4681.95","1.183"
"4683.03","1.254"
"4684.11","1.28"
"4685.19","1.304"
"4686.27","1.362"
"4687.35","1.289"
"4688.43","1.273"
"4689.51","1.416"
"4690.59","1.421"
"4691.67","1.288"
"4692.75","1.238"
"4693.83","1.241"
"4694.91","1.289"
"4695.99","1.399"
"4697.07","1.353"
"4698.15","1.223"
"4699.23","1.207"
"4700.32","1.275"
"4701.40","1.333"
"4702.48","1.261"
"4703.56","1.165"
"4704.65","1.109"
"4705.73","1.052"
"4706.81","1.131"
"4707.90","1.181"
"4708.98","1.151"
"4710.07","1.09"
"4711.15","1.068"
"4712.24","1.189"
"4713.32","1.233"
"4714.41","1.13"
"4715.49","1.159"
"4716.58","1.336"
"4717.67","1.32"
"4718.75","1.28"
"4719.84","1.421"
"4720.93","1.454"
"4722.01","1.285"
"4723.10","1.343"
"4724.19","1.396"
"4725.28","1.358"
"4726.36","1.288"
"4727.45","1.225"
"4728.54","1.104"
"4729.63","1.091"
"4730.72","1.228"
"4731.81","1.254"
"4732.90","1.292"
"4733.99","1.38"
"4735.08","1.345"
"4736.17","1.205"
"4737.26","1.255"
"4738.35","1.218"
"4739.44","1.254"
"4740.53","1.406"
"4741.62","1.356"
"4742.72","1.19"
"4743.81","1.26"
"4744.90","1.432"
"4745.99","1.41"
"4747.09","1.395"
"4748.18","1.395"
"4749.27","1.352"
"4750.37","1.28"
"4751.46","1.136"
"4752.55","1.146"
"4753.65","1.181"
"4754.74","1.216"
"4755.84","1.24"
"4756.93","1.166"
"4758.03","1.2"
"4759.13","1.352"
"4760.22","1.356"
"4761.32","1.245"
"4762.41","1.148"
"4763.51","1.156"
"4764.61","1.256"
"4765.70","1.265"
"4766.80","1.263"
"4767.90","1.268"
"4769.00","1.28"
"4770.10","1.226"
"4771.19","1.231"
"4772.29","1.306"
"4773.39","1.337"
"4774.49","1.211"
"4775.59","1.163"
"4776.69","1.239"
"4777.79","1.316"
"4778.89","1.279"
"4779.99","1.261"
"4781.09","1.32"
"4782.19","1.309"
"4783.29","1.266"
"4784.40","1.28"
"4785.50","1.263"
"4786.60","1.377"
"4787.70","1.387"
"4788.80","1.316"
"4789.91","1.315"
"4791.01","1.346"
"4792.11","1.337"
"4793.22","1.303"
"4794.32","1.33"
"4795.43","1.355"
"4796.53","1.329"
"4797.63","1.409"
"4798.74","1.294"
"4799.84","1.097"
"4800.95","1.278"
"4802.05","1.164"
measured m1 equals 5.9 Ang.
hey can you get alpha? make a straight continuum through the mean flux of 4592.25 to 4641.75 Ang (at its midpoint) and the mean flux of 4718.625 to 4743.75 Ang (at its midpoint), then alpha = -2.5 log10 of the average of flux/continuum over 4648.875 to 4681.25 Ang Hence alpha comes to 0.10 mag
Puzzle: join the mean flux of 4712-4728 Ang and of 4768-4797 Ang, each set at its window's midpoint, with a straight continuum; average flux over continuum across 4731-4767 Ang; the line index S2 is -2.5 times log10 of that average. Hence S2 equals 0.02 mag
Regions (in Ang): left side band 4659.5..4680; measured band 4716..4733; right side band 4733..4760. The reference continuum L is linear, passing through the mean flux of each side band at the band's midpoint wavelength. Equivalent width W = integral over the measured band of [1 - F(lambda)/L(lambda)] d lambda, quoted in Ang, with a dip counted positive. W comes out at -0.4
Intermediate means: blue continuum 1.2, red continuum 1.28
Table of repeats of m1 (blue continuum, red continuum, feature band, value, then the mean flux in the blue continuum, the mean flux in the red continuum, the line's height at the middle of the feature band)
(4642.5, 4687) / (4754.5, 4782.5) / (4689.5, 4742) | -2.28 Ang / 1.16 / 1.25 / 1.2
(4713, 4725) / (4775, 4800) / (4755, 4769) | 0.65 Ang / 1.31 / 1.3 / 1.3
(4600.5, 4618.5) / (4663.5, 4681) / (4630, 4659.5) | 1.29 Ang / 1.18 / 1.19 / 1.19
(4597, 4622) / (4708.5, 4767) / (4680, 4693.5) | -0.49 Ang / 1.19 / 1.26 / 1.23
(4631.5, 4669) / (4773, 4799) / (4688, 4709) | -0.96 Ang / 1.14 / 1.31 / 1.2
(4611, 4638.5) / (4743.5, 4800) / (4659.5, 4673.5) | 0.97 Ang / 1.27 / 1.28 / 1.27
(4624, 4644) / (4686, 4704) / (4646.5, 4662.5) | 2.25 Ang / 1.22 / 1.3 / 1.24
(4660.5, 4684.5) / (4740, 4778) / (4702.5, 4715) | 0.88 Ang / 1.2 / 1.27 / 1.23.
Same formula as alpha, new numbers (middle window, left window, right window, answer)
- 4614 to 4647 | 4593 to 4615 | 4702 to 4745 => -0.08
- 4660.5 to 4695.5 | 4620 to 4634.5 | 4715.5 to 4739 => 0.03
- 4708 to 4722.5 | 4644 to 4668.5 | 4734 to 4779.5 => -0.04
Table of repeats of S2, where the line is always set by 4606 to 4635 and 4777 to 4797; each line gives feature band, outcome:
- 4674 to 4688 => 0.02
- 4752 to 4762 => 0.06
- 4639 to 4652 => 0.13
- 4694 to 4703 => -0.01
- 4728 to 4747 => 0.01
